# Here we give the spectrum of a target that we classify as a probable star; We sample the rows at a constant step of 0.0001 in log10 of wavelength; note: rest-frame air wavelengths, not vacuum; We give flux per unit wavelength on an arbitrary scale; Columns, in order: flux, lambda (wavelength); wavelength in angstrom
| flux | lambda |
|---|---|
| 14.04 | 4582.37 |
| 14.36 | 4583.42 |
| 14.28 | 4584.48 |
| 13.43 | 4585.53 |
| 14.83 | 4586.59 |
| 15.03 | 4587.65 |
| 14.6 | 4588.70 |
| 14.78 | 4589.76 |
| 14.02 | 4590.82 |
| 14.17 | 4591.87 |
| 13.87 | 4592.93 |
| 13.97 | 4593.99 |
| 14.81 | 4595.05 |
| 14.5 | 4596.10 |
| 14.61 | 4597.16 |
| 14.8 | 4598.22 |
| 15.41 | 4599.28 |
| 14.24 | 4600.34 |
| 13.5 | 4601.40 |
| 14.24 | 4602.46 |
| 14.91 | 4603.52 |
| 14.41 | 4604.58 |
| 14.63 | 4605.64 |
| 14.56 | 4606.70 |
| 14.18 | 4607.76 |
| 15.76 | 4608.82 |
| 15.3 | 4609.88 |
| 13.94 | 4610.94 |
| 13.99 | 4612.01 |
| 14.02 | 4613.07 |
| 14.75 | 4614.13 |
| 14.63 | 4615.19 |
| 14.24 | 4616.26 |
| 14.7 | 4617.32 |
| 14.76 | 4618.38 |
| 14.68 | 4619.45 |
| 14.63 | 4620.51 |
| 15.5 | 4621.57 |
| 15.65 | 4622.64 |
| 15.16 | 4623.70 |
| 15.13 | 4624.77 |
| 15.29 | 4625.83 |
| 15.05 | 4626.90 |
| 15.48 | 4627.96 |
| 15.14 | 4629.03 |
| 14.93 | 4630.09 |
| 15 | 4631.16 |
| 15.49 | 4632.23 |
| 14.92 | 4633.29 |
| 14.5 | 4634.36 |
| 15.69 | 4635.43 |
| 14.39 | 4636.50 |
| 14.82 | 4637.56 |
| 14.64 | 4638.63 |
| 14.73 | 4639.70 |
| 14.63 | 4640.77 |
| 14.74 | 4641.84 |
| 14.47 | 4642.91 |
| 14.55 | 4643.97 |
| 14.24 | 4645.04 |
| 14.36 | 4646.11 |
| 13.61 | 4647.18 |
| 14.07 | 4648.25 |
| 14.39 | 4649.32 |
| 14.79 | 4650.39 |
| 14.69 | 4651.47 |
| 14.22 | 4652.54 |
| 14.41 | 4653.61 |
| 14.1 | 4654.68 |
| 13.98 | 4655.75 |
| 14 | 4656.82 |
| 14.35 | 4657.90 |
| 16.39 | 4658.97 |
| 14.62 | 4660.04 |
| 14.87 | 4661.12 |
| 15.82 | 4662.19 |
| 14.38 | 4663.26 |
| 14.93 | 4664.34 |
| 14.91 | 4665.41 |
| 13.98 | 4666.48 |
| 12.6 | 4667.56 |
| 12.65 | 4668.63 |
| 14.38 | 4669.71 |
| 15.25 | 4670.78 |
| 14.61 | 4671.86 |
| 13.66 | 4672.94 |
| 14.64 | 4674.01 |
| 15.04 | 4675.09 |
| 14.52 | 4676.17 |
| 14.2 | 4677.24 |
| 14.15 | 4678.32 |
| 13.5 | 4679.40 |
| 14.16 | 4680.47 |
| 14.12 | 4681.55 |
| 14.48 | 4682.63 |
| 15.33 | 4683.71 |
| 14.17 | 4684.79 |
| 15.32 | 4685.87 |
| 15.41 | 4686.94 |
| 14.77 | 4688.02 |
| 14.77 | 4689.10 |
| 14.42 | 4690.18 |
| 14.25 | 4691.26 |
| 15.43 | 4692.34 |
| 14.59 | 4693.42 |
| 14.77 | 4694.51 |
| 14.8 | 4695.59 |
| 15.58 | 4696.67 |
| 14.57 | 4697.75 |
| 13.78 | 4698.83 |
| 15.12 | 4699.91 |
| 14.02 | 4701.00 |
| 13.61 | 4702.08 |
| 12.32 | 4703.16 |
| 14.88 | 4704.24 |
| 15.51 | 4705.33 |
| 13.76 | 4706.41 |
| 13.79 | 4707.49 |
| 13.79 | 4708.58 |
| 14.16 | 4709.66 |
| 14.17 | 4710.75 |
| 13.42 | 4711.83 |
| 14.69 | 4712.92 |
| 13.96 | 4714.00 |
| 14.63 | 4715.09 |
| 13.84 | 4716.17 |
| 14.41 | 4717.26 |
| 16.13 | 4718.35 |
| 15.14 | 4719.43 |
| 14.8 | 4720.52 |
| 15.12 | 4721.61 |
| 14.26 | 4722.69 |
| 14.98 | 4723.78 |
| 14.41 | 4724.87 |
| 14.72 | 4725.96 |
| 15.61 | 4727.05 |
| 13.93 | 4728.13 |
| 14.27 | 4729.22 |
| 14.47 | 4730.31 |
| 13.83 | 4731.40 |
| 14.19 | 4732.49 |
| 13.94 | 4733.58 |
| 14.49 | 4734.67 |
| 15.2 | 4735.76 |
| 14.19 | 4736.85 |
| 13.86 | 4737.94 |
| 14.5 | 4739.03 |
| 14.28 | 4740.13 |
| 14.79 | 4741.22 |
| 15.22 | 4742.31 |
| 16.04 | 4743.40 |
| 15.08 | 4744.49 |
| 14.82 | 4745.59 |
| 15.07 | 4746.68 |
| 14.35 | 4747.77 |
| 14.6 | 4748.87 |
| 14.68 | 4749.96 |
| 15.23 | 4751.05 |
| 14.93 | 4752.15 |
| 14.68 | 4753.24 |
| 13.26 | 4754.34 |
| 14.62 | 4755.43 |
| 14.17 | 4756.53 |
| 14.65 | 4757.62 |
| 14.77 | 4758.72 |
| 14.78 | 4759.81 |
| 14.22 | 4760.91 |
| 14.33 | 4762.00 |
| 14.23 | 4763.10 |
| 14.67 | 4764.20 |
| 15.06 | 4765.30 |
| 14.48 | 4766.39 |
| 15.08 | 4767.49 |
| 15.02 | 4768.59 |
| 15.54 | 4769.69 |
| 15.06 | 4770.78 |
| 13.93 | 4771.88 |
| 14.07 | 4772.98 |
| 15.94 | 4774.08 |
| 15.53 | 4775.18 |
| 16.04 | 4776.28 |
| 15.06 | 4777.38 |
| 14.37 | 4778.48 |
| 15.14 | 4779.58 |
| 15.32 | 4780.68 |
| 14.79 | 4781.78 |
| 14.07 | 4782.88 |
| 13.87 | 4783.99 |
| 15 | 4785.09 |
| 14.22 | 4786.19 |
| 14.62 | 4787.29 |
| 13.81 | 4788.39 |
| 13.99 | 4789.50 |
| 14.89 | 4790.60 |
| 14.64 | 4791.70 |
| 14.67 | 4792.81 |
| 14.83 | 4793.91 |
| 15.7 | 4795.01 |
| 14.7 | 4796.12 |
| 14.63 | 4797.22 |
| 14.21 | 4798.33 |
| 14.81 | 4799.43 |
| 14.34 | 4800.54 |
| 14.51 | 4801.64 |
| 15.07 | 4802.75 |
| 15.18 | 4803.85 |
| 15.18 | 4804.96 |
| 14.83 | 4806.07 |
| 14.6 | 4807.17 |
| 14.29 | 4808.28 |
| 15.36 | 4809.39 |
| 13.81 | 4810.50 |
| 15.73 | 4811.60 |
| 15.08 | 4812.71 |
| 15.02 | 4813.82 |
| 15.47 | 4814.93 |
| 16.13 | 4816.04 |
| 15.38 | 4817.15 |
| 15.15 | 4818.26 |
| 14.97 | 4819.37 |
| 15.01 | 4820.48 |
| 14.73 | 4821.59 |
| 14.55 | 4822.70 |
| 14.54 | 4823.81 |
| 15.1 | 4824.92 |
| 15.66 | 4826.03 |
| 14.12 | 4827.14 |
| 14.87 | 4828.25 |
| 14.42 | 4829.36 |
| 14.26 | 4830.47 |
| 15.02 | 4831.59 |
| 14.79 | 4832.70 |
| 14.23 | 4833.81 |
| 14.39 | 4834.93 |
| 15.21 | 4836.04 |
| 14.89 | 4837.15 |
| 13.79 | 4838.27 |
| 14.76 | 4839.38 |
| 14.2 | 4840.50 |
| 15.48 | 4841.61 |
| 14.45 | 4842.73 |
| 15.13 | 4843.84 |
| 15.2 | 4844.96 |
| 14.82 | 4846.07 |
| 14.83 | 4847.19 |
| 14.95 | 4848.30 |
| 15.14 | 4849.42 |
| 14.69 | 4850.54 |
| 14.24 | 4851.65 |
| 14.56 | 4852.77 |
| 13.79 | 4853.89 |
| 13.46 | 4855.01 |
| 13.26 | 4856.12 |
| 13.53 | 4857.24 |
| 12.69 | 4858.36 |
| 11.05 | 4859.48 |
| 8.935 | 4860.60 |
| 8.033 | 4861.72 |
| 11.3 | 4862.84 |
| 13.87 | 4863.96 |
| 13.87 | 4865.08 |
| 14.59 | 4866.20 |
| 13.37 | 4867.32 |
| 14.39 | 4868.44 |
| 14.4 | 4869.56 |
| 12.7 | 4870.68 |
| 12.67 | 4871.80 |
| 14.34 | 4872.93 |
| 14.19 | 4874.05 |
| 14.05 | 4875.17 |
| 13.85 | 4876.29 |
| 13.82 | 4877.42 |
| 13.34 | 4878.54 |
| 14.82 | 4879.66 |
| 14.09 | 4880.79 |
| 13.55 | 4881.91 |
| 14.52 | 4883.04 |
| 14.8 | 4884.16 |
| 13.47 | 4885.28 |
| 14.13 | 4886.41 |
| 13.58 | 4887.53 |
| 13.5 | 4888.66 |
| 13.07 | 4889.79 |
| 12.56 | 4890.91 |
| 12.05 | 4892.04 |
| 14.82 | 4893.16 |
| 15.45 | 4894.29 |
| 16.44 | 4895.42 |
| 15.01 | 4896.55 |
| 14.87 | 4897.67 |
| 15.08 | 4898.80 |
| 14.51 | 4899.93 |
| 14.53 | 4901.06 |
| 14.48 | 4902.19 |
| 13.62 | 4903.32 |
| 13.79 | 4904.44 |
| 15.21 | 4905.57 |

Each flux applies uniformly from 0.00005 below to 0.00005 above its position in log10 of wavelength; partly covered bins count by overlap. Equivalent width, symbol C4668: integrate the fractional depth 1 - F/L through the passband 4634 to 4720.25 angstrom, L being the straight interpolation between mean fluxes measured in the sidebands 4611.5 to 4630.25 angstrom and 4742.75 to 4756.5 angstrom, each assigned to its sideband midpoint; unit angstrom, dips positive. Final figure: 2.1 angstrom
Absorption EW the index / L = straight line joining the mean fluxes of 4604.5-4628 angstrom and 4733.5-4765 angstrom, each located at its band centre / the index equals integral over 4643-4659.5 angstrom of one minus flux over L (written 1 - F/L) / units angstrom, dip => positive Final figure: 0.4 angstrom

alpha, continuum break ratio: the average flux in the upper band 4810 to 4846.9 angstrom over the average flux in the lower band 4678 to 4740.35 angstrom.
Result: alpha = 1.03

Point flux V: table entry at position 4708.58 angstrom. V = 13.79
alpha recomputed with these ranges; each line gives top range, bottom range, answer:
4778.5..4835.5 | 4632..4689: 1.02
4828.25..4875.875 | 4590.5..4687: 0.95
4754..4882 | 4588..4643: 0.98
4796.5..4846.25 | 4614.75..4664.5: 1.00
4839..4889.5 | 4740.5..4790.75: 0.93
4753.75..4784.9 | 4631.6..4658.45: 1.01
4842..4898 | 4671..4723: 0.95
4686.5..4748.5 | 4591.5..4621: 1.00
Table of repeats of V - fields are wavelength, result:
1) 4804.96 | 15.18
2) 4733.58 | 13.94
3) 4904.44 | 13.79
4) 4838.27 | 13.79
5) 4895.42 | 16.44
